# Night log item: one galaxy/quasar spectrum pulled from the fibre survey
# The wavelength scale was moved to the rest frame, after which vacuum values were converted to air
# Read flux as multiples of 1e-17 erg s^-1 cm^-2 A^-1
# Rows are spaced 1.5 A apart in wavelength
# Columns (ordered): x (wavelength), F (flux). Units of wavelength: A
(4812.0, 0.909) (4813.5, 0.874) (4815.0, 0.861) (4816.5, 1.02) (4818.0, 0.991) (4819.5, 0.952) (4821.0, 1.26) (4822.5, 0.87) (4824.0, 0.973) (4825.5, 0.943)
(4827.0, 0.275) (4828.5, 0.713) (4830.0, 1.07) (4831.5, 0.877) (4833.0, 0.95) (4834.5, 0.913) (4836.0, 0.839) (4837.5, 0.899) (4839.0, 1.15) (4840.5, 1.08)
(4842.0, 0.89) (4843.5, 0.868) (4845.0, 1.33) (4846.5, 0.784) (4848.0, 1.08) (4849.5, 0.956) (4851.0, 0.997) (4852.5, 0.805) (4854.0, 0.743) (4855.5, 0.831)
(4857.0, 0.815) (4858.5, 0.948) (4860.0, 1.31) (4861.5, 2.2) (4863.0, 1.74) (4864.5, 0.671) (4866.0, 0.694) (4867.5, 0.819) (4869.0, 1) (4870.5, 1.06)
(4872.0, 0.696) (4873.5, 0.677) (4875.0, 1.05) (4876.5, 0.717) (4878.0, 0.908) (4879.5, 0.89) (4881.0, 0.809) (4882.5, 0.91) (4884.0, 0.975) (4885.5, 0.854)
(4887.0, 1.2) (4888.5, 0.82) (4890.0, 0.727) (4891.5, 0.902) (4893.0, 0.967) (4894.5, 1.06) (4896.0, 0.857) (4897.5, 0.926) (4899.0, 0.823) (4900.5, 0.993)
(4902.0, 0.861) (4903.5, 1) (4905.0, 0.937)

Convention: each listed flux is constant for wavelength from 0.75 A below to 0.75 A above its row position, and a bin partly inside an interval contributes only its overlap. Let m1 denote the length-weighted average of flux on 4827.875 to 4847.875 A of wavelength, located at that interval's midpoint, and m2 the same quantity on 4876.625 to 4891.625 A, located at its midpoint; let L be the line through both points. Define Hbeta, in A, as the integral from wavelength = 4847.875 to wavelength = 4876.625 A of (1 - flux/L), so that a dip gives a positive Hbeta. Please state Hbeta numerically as -2.2 A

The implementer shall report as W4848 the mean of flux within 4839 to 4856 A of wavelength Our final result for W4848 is 0.953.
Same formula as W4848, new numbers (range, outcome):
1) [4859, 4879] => 1.04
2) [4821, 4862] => 0.965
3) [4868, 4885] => 0.88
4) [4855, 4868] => 1.13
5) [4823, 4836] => 0.84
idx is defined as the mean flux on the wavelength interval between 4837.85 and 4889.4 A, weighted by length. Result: 0.977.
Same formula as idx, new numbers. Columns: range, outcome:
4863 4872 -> 0.91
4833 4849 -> 0.981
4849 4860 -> 0.899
